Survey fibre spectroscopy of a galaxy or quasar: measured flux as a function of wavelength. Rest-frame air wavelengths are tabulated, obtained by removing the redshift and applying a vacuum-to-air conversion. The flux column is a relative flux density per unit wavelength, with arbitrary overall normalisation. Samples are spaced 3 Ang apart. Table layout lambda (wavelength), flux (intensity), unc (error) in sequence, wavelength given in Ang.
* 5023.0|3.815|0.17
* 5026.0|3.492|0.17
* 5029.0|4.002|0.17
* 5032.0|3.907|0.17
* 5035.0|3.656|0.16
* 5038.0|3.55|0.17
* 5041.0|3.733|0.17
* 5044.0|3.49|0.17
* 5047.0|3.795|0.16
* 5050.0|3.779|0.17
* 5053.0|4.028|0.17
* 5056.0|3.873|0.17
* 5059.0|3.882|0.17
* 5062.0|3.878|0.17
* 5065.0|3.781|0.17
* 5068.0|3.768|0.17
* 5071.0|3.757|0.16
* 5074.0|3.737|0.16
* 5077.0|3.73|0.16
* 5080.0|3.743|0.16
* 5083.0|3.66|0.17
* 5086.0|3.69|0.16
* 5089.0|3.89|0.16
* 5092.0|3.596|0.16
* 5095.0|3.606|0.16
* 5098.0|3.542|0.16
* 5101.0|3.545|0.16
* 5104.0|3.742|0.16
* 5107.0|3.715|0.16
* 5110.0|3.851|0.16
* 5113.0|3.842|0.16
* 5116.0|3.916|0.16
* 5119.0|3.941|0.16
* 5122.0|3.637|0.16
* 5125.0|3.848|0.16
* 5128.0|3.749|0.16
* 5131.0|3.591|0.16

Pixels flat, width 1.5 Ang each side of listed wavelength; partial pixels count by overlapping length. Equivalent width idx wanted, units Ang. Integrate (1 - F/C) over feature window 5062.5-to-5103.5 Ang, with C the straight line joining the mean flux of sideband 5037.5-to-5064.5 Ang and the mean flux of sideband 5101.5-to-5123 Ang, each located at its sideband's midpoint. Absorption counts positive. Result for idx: 1.0 Ang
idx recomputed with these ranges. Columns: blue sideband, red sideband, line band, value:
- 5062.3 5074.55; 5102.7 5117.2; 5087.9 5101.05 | 0.55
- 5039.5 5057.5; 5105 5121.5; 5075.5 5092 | 0.36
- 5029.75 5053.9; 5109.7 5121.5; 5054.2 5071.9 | -0.23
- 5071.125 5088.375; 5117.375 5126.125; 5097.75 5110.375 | 0.32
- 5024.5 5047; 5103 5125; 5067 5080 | 0.02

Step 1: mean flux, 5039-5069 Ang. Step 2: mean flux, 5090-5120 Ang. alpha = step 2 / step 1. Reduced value 1.0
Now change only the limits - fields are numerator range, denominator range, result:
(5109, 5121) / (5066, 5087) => 1.04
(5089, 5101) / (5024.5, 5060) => 0.96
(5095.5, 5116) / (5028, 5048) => 1.00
